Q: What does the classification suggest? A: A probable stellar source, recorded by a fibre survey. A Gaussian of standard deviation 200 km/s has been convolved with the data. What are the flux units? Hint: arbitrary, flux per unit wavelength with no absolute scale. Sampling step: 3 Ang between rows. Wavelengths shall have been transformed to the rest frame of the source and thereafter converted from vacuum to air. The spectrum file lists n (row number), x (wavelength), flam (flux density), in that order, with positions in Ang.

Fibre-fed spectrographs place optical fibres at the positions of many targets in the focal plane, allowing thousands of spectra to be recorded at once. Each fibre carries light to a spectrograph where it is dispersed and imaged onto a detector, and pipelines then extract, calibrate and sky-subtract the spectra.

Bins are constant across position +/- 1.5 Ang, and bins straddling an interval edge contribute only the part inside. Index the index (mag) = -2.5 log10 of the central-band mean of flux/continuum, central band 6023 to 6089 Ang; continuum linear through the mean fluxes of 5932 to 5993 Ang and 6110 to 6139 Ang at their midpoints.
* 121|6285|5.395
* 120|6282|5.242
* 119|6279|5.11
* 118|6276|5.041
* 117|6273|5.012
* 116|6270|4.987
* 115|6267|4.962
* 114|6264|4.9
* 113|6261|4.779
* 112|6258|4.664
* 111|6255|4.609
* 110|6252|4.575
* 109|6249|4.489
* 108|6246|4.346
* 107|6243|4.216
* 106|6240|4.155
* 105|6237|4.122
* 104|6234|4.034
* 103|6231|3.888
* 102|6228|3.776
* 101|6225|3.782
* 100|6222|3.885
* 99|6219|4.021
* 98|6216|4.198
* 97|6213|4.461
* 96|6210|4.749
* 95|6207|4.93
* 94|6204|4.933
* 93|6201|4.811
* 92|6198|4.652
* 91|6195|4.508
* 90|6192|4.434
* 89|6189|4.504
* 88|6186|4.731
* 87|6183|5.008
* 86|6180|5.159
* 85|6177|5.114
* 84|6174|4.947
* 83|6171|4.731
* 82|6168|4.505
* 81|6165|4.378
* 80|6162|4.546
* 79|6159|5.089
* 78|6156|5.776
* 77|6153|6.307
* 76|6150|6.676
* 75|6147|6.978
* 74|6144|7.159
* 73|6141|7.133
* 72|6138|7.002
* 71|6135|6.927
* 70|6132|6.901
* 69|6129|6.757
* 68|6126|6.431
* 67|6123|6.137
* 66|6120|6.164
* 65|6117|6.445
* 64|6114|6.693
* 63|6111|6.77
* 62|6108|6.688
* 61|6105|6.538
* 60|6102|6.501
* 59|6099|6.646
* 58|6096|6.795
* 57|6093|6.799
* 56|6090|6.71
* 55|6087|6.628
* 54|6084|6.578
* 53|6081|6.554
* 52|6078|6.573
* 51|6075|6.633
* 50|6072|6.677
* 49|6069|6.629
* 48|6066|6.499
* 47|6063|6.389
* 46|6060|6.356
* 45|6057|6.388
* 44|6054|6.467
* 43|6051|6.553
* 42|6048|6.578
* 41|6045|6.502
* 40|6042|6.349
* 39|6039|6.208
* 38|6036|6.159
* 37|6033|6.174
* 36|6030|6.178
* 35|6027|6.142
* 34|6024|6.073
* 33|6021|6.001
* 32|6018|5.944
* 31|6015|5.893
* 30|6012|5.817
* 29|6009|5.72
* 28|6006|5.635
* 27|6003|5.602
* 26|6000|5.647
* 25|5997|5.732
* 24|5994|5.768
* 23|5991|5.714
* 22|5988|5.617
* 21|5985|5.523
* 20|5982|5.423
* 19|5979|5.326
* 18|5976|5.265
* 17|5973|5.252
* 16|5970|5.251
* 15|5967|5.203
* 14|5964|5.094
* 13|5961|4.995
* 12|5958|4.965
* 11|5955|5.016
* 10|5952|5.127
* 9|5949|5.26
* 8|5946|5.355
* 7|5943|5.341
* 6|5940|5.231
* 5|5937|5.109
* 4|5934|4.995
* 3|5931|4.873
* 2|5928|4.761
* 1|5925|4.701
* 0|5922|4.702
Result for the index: -0.07 mag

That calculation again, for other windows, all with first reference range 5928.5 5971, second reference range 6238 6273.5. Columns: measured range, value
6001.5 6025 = -0.16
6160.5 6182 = 0.00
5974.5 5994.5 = -0.09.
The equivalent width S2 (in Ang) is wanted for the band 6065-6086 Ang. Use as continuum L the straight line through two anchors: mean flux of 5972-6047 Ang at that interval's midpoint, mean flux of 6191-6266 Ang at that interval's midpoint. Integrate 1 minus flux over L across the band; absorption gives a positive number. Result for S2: -4.6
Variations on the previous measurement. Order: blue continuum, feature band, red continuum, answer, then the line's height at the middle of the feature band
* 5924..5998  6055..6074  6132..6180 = -3.2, 5.55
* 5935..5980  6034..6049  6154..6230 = -4.1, 4.98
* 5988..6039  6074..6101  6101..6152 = -1.0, 6.42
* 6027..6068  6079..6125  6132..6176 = -3.4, 6.12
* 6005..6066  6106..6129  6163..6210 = -4.6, 5.41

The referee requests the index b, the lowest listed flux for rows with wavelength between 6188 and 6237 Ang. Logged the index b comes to 3.776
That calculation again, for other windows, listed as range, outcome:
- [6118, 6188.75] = 4.378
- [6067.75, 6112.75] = 6.501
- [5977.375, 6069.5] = 5.326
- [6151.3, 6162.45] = 4.546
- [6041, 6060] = 6.349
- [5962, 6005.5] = 5.094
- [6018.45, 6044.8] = 6.001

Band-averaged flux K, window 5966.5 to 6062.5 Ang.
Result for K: 5.9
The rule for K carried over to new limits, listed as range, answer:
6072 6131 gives 6.59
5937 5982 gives 5.2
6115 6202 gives 5.66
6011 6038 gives 6.05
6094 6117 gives 6.65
